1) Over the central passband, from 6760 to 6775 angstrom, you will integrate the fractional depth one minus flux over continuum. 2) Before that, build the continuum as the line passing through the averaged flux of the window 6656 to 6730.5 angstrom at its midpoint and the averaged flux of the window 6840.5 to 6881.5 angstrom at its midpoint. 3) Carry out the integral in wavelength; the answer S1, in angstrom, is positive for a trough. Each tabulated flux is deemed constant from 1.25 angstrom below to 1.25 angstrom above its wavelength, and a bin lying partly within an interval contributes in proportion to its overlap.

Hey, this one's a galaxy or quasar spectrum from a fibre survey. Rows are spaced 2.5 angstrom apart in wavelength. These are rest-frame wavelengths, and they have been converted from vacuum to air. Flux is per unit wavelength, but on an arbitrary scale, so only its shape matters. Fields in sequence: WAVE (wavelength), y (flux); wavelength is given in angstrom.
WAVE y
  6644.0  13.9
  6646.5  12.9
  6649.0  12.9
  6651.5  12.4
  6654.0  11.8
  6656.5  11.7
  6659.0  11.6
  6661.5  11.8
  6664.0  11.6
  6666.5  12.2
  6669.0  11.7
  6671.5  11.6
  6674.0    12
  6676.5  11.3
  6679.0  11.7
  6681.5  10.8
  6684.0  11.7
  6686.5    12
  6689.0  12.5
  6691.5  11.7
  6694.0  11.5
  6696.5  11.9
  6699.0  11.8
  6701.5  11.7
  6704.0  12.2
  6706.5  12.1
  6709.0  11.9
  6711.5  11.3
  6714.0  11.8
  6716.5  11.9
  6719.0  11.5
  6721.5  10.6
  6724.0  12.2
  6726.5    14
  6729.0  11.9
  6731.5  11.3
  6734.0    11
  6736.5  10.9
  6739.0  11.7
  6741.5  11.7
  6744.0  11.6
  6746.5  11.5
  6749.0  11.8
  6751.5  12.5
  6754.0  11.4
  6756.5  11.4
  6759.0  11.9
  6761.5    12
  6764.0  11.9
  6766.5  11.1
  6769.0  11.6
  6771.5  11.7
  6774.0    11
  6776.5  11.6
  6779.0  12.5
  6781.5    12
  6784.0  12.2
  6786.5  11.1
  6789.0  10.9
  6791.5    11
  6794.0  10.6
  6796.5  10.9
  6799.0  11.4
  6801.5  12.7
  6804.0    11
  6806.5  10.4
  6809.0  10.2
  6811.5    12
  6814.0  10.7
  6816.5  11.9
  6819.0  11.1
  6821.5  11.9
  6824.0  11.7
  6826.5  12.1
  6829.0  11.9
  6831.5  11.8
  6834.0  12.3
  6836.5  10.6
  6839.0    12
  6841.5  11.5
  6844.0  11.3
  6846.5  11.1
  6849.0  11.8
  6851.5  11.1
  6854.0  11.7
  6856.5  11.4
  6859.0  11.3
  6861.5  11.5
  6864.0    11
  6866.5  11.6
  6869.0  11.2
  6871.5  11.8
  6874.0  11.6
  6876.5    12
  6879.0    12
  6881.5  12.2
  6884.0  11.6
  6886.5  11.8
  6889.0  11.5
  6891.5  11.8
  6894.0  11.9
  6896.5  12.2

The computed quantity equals 0.14 angstrom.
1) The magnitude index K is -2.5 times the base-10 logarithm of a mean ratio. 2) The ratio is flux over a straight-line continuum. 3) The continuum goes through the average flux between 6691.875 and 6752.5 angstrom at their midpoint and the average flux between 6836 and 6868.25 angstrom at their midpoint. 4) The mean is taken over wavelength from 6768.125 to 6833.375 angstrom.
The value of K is 0.01 mag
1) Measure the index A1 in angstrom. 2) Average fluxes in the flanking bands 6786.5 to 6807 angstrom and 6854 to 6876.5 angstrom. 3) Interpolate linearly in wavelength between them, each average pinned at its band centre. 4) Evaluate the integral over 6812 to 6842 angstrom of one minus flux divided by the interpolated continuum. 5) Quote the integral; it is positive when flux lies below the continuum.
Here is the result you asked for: -0.9 angstrom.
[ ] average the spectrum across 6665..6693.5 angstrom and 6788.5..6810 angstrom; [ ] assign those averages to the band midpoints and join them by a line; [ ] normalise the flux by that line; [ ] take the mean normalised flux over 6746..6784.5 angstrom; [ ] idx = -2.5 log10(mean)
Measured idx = -0.05 mag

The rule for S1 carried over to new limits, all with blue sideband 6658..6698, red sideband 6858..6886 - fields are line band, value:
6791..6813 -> 1.0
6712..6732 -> -0.3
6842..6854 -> 0.3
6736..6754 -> 0.0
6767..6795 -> 0.5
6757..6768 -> 0.0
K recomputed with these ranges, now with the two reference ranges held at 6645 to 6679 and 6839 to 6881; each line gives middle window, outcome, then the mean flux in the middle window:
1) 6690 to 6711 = 0.00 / 11.8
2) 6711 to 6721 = 0.03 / 11.6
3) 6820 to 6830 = -0.03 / 11.9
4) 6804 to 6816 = 0.07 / 10.9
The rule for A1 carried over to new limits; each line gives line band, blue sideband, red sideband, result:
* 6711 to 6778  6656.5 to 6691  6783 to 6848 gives -0.6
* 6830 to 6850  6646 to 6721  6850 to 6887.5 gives 0.1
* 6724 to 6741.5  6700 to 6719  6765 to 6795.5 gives -0.2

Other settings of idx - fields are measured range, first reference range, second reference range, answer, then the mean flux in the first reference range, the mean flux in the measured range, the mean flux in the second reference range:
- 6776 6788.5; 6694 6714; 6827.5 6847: -0.014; 11.8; 11.8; 11.6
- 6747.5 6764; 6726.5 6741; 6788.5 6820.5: -0.034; 11.6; 11.8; 11.1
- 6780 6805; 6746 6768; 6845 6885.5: 0.026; 11.7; 11.4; 11.6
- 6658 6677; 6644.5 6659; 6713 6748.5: 0.043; 12.4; 11.7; 11.7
